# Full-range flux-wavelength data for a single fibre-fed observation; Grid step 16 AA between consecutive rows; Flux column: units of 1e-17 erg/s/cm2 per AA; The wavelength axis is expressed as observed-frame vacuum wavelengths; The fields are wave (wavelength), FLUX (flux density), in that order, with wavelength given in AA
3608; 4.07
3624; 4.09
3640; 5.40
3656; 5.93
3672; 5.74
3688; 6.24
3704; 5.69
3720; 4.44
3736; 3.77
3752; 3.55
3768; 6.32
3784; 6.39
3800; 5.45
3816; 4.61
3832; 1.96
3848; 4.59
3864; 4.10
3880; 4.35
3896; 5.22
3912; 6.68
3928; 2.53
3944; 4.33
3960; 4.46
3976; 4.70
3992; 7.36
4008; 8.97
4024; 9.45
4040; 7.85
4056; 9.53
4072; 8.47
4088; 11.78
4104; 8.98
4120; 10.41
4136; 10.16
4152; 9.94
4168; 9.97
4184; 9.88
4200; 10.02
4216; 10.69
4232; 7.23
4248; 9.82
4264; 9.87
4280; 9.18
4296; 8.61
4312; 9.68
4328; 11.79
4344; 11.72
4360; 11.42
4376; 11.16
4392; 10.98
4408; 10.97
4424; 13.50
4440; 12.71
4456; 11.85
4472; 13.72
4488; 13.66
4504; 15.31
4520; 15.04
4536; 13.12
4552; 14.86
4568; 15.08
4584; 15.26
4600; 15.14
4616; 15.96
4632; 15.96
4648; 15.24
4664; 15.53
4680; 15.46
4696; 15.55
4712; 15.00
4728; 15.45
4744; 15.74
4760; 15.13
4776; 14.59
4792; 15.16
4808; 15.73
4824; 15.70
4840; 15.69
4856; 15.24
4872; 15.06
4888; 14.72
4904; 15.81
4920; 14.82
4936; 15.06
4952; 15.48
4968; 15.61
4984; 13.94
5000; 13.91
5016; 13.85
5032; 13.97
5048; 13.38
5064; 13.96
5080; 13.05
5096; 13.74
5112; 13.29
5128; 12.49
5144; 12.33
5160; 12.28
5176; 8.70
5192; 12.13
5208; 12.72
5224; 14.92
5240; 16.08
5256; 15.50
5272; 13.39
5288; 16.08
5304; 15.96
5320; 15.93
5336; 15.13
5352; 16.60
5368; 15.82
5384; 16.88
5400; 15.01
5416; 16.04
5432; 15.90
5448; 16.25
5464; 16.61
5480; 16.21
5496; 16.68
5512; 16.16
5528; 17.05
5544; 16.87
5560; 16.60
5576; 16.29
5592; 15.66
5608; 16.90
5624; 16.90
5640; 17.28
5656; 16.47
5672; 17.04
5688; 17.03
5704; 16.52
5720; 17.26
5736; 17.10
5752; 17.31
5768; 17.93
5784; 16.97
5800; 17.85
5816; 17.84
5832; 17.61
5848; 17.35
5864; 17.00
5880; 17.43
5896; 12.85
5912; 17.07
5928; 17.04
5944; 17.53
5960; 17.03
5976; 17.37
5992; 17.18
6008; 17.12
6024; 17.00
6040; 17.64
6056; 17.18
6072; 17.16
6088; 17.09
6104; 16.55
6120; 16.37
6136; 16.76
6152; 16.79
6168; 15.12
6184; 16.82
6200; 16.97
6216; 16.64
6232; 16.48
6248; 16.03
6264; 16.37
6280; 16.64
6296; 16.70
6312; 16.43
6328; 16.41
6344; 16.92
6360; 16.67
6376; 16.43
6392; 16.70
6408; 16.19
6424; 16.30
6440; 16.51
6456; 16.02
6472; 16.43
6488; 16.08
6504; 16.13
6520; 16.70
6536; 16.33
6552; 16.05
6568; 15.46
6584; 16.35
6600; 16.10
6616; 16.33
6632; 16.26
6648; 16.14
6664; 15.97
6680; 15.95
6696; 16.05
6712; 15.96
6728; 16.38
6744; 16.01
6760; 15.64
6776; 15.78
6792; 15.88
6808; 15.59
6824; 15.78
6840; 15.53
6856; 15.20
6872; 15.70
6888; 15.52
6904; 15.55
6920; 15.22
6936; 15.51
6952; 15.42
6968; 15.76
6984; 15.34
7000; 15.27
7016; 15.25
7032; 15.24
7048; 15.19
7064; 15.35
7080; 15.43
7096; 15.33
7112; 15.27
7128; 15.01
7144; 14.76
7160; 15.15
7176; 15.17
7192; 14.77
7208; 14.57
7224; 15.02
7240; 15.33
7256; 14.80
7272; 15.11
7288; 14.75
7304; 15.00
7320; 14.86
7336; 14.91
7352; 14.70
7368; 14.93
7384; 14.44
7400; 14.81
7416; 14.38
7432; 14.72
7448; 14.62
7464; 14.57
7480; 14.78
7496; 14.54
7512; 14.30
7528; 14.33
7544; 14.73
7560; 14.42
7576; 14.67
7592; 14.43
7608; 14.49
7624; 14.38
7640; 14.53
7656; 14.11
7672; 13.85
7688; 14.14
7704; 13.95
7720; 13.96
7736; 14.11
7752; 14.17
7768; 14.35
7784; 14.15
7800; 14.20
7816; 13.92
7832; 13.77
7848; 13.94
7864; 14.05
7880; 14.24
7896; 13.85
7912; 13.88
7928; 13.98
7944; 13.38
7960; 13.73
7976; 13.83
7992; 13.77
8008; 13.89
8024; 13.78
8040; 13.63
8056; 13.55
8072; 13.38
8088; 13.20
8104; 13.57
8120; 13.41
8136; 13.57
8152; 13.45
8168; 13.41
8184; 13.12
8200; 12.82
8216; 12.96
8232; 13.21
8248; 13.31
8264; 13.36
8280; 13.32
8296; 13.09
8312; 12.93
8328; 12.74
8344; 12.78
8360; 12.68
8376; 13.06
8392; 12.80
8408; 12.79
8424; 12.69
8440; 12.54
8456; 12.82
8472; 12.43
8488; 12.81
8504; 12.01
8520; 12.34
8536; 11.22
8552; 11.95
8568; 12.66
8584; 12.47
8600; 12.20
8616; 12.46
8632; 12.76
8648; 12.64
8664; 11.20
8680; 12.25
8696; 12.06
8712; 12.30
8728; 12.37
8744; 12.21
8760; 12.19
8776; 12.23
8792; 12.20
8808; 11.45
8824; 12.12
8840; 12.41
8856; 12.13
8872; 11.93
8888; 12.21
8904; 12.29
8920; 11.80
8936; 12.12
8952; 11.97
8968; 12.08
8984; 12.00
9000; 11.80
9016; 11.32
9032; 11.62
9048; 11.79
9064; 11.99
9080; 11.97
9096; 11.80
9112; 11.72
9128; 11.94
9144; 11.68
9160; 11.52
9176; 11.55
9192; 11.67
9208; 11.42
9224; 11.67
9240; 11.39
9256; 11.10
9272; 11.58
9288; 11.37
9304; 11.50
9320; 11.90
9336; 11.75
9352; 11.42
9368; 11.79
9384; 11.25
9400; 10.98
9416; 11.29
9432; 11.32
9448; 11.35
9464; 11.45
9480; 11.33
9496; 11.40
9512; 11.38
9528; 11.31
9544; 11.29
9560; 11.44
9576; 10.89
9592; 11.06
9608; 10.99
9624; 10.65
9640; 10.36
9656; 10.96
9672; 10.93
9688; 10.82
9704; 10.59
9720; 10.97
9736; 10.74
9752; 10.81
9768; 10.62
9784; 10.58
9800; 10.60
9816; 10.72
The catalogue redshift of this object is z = 0.00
